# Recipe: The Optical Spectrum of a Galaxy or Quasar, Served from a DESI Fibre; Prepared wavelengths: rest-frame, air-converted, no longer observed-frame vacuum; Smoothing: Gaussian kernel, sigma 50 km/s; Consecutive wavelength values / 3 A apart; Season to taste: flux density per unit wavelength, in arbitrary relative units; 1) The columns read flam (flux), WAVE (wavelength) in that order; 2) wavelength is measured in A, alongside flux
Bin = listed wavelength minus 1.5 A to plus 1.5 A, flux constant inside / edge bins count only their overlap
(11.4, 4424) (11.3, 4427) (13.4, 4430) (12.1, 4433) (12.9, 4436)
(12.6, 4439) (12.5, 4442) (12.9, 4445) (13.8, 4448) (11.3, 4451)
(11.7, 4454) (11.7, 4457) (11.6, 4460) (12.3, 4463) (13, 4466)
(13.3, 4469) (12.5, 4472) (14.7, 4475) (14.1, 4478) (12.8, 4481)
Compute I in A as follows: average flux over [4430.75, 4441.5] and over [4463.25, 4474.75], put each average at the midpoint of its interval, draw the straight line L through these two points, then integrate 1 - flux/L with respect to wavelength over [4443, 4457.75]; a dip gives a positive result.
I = 0.55 A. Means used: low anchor 12.6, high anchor 13.1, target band 12.3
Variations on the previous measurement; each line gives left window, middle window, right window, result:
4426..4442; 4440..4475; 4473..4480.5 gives 2.2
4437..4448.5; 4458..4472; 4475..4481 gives 1.1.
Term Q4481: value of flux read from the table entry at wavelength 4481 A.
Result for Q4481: 12.8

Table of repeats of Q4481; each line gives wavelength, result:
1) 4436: 12.9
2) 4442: 12.5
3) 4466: 13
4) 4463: 12.3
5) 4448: 13.8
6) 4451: 11.3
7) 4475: 14.7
